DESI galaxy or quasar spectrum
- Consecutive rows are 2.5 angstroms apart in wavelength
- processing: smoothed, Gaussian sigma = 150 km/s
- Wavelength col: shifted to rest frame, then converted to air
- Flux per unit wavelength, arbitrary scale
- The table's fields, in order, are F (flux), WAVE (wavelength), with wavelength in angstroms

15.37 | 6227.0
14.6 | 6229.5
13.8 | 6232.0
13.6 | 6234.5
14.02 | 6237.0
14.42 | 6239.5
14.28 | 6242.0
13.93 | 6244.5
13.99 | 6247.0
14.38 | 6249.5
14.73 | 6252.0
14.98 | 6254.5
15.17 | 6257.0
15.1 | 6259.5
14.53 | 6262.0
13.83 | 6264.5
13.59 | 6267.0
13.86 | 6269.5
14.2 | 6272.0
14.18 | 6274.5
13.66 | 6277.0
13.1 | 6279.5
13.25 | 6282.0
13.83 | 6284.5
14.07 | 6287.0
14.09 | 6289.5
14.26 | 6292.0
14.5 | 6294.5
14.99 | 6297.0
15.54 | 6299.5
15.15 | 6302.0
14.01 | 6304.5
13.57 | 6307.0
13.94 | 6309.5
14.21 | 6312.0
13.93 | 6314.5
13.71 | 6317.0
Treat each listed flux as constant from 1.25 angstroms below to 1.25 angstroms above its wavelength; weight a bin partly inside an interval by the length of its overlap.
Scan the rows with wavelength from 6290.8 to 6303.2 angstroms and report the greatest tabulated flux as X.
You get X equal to 15.54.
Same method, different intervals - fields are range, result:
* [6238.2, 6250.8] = 14.42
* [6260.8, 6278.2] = 14.53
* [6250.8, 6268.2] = 15.17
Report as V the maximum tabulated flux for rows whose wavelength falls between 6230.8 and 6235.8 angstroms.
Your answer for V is 13.8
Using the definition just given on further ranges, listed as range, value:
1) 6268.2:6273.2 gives 14.2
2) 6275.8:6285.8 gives 13.83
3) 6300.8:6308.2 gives 15.15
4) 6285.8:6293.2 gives 14.26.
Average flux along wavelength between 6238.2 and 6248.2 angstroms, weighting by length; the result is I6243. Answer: 14.2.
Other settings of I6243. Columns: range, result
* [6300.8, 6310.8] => 14.2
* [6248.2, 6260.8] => 14.9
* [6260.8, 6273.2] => 14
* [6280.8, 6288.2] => 13.7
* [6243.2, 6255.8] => 14.4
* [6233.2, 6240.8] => 14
